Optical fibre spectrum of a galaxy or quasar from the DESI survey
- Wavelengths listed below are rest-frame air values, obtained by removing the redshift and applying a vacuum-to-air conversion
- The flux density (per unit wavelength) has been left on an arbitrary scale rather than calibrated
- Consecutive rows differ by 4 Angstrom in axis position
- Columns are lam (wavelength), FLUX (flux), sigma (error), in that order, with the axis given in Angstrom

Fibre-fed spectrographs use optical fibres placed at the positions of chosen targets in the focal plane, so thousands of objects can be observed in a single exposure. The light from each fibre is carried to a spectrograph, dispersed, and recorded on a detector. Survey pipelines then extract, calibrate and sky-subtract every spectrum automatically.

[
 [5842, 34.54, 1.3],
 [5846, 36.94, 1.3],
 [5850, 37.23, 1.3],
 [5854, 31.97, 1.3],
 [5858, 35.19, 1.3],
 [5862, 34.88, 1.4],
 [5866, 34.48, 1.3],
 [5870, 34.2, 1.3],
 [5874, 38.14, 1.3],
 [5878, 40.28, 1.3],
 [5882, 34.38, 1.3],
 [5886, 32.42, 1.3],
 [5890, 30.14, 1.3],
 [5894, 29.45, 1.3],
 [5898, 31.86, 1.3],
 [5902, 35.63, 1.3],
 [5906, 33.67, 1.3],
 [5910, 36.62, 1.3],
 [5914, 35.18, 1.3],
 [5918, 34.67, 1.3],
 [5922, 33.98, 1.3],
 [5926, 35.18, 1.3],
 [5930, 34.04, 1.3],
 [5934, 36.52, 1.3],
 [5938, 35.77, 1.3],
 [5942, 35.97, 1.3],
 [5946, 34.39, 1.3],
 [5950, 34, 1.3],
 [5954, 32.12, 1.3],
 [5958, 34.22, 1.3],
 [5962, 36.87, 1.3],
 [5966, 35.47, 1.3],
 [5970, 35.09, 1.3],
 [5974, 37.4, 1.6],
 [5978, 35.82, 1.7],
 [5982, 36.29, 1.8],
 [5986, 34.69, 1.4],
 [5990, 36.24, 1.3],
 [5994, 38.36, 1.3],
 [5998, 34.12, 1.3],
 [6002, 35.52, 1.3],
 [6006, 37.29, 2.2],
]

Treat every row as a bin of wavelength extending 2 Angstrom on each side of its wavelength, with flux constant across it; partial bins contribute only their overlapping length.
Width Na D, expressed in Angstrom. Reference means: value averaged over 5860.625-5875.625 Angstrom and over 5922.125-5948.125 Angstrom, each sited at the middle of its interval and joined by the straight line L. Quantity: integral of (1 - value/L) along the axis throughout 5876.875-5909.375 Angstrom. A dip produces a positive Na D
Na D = 1.7 Angstrom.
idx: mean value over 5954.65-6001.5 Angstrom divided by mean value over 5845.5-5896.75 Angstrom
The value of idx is 1.0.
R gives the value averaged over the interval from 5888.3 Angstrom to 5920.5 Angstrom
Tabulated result 33.4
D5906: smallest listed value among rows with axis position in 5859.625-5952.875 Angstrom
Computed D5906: 29.45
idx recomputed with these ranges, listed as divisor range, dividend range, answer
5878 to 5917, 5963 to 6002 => 1.07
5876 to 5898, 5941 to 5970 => 1.05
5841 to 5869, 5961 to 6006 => 1.03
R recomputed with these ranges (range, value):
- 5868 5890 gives 35.4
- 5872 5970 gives 34.6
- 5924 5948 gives 35.3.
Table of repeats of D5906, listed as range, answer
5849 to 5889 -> 31.97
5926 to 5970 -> 32.12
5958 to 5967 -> 34.22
